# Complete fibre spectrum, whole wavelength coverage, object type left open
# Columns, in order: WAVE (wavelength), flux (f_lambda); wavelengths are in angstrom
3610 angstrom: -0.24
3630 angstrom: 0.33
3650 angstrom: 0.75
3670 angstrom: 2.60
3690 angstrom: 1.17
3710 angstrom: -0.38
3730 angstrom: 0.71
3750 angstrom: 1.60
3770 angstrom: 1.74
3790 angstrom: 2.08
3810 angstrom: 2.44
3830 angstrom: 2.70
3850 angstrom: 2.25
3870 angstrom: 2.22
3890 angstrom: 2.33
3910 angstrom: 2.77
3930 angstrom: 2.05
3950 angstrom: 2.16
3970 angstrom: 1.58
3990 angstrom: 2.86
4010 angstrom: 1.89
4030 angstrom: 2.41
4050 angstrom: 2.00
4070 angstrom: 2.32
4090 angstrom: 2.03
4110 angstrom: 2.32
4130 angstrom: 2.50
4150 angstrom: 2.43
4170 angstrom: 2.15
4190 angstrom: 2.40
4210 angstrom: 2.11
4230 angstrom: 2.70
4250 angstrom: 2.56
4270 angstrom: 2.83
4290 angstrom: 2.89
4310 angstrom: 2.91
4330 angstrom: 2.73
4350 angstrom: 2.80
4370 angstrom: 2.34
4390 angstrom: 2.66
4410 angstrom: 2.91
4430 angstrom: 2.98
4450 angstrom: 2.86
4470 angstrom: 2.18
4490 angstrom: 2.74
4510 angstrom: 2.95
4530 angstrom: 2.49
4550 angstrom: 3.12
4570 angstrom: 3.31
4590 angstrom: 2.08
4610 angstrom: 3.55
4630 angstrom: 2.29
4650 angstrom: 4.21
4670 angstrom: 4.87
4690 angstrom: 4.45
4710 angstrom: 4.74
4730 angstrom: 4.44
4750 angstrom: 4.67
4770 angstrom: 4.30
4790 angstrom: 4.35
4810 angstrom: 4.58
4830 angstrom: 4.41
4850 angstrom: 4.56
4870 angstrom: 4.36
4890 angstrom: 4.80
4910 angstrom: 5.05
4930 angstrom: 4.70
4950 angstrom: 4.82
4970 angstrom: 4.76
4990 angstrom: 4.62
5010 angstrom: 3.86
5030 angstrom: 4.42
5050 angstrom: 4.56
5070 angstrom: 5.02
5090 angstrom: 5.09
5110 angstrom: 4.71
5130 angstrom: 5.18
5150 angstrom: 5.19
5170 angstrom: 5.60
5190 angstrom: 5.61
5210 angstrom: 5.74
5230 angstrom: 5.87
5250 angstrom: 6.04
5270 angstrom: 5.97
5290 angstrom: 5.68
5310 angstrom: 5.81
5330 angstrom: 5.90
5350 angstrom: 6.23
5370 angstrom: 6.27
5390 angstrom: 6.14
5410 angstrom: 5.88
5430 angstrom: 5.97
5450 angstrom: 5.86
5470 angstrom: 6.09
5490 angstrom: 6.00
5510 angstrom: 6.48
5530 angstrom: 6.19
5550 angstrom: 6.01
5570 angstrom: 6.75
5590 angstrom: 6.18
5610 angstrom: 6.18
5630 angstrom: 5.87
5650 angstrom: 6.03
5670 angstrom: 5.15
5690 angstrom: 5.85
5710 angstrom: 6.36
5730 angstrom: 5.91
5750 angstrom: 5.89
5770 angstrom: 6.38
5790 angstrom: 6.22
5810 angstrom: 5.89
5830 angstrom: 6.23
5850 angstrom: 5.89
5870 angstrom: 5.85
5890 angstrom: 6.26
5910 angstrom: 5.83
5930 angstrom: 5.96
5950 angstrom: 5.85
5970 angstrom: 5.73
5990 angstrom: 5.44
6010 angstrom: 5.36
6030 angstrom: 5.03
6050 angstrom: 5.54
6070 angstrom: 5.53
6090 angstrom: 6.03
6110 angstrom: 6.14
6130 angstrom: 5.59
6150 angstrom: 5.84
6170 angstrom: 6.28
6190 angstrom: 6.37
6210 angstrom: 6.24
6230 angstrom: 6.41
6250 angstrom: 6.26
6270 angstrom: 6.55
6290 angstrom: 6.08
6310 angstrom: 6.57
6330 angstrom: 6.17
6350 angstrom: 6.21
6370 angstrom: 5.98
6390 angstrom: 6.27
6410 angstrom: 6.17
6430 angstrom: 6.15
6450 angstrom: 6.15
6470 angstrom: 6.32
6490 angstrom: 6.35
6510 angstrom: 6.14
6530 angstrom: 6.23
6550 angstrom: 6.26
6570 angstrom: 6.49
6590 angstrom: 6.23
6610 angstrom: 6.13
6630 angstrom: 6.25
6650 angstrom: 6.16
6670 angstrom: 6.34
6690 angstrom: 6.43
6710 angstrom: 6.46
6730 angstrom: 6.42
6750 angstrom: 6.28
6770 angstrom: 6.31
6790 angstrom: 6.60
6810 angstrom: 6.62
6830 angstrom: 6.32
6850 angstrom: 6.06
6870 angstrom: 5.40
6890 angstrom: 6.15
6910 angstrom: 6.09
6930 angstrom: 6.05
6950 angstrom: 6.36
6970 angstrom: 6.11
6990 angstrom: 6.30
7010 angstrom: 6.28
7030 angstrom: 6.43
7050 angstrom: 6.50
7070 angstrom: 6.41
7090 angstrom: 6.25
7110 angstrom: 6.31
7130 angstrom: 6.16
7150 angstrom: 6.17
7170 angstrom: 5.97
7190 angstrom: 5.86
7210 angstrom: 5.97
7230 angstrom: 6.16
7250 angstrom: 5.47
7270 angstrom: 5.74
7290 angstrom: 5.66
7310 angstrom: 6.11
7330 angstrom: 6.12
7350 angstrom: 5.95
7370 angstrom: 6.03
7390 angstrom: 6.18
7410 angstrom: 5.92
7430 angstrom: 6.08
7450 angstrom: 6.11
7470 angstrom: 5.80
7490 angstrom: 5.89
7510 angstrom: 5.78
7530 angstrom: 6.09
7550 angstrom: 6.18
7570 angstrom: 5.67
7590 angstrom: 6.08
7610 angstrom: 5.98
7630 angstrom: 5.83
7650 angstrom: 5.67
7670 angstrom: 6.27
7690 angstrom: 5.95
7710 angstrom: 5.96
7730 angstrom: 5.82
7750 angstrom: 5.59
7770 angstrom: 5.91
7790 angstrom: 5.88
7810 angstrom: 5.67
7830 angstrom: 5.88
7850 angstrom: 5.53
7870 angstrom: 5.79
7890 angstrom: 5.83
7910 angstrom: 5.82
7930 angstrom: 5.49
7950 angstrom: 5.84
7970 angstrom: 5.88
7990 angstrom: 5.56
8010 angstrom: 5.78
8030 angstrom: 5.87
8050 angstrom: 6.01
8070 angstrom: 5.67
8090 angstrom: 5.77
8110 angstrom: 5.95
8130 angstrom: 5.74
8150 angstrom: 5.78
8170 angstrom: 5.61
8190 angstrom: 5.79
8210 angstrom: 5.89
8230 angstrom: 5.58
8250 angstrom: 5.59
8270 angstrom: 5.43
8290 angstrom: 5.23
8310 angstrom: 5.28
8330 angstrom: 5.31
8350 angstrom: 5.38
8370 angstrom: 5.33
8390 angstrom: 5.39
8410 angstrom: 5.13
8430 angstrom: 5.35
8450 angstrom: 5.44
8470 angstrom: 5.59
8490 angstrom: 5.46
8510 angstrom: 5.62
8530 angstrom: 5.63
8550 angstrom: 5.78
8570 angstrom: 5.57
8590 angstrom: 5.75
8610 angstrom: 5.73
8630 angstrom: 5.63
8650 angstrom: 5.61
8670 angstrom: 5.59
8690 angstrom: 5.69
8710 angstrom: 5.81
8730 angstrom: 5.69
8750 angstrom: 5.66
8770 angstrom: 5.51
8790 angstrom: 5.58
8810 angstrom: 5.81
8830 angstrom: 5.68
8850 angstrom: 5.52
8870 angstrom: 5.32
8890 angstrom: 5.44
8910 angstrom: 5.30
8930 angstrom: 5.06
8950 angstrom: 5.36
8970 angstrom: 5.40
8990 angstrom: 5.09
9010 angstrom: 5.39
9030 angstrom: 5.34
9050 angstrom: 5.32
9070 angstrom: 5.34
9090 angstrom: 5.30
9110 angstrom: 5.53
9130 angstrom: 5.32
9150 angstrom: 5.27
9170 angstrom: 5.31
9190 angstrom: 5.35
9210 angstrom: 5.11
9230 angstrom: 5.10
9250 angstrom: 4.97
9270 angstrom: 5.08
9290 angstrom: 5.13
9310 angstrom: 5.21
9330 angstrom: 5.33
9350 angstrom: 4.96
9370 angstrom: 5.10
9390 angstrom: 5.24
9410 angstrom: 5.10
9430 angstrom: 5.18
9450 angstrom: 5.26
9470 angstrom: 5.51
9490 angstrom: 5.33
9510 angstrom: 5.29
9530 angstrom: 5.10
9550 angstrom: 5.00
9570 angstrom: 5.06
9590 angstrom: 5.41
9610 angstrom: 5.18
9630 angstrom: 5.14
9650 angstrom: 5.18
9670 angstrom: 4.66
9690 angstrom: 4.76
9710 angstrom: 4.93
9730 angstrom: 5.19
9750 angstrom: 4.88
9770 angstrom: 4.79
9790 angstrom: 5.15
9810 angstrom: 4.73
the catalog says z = 0.16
